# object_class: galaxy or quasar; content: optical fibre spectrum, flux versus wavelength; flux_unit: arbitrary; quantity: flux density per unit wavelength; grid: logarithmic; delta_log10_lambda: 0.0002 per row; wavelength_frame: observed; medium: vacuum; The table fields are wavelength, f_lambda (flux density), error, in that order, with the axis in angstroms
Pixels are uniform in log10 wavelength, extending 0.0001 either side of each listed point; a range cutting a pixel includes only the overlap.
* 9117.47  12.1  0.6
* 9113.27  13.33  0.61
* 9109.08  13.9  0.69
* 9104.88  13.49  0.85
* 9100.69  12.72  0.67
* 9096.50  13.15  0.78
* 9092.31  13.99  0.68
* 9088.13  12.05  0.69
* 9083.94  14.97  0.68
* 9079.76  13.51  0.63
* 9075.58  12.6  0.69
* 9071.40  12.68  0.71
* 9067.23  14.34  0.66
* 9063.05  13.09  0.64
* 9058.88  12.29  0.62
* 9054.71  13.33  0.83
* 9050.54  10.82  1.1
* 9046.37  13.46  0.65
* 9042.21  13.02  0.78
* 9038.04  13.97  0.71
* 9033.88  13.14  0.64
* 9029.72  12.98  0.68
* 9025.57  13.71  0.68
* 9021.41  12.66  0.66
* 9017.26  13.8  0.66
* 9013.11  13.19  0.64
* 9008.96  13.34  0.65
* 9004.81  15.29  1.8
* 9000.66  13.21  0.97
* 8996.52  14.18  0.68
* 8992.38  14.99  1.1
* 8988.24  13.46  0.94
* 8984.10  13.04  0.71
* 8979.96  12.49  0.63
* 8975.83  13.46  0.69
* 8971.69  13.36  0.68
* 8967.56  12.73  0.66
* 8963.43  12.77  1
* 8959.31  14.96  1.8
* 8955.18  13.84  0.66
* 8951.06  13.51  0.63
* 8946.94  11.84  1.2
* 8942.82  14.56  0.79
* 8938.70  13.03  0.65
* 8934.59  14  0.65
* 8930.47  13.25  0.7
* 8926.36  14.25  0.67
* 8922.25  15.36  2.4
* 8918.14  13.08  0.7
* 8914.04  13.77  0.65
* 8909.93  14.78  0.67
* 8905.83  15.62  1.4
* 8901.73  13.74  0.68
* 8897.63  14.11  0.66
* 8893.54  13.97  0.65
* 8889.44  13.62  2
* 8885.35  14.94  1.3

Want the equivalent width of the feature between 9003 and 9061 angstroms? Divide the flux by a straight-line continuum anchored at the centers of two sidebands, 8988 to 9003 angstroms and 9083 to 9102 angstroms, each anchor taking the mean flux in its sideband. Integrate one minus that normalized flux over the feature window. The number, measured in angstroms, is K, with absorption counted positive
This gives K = 2.4 angstroms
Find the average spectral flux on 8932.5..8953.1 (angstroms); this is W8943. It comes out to 13.4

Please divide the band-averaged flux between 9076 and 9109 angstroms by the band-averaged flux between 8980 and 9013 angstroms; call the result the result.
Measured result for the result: 0.97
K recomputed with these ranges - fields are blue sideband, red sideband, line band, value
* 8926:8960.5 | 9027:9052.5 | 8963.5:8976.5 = 0.3 angstroms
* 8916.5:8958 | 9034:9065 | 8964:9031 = -1.2 angstroms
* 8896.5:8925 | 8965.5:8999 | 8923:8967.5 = 1.0 angstroms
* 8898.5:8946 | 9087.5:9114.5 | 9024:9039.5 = 0.2 angstroms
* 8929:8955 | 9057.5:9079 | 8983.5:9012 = -1.5 angstroms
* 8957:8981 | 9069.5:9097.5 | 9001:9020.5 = -0.7 angstroms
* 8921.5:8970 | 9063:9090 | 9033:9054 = 0.8 angstroms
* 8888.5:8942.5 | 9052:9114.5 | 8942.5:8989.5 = 1.8 angstroms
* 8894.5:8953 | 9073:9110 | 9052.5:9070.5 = 0.3 angstroms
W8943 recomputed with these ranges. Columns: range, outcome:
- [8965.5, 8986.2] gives 13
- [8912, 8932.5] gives 13.9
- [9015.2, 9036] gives 13.3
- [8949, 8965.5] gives 13.8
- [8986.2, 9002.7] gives 14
